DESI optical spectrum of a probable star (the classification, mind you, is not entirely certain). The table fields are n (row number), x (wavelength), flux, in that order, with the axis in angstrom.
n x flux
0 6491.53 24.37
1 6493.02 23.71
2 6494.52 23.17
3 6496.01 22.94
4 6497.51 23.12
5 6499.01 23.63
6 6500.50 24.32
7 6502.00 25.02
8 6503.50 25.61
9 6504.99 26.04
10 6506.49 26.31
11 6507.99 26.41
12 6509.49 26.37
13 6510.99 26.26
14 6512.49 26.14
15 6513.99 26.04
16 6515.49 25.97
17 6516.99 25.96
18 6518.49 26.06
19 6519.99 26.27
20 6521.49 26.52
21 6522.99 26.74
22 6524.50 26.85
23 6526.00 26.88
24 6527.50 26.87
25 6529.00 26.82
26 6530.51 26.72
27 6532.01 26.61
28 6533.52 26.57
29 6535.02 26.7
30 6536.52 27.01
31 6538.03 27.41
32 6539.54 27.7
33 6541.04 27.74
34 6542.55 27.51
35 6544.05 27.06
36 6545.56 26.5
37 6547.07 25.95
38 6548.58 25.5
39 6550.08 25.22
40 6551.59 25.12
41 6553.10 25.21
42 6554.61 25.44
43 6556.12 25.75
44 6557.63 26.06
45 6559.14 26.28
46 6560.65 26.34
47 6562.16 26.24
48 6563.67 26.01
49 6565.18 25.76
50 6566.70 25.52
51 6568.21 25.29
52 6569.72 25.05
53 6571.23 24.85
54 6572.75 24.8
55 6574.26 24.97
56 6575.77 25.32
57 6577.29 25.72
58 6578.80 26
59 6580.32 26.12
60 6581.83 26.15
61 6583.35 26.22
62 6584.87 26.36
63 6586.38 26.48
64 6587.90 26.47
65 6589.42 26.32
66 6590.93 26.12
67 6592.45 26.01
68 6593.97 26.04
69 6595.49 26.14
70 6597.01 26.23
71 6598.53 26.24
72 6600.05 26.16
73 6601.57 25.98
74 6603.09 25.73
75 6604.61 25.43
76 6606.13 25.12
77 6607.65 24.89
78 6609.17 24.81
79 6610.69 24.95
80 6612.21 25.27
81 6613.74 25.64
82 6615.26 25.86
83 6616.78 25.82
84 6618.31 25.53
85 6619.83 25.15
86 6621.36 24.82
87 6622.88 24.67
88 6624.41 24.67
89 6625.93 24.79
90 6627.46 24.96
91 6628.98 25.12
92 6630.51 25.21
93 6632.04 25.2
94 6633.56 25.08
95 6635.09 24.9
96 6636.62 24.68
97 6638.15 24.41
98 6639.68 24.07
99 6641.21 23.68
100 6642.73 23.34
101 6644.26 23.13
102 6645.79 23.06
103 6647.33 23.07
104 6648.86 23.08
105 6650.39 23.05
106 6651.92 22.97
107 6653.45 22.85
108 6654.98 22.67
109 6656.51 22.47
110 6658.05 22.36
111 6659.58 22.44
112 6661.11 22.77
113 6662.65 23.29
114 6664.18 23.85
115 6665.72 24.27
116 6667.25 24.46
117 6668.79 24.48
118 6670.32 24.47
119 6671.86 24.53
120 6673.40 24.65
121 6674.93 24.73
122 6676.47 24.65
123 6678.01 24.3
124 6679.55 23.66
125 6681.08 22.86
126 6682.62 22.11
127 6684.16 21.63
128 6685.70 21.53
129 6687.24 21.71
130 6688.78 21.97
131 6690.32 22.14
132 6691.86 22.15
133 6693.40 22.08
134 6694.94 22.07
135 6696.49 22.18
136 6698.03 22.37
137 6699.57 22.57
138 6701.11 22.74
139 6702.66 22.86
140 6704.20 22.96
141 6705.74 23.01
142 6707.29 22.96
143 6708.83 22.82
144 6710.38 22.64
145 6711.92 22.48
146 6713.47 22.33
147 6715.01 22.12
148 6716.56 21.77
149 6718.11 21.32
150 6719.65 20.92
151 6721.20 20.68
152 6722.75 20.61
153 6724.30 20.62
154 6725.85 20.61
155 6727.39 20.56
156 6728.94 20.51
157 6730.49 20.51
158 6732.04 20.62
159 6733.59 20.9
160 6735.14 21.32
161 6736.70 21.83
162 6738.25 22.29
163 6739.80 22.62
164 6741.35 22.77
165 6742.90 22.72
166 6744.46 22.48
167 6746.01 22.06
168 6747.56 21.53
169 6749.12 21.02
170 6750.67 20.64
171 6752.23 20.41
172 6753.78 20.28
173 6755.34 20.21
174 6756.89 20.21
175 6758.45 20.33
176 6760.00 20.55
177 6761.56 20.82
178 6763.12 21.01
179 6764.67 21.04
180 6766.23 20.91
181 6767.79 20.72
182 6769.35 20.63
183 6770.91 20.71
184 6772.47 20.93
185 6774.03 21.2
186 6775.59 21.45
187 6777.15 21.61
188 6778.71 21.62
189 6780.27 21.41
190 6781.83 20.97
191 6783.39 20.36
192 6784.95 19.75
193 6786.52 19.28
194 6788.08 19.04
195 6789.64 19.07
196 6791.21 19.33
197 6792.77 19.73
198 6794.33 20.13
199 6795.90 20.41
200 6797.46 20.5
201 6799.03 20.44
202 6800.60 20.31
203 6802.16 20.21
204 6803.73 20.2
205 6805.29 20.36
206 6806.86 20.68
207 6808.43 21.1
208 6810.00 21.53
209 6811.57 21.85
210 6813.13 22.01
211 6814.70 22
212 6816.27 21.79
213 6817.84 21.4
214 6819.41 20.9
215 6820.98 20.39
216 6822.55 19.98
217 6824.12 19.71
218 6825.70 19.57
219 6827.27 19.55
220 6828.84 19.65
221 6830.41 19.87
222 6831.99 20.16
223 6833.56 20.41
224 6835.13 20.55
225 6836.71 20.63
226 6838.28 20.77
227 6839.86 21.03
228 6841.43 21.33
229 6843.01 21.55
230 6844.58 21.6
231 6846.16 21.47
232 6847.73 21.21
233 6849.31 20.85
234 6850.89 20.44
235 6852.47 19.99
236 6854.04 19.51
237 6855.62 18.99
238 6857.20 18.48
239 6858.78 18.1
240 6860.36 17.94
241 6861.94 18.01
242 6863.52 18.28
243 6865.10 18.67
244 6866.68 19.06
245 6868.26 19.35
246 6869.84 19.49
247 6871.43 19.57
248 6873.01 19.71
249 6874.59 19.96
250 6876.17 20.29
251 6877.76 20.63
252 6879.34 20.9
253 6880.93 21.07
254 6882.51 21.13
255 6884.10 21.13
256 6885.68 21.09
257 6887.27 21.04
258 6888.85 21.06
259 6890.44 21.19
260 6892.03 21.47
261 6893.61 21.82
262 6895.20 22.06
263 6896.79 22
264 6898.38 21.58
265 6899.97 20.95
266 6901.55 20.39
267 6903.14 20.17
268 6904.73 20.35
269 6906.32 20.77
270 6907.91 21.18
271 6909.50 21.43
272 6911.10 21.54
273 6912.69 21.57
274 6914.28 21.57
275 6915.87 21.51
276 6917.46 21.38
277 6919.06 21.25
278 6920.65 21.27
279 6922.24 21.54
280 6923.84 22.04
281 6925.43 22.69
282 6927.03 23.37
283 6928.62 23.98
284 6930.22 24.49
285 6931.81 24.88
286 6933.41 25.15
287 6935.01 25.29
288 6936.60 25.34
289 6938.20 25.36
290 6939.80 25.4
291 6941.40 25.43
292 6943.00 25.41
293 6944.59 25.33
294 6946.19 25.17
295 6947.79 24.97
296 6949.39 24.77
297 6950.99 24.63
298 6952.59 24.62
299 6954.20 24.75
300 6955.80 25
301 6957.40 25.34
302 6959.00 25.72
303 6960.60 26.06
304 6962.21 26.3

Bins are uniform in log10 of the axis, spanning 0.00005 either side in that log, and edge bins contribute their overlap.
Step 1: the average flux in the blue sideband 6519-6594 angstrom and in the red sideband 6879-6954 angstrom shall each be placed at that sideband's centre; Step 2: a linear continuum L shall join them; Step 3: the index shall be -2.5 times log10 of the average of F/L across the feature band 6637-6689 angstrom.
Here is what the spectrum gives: 0.081 mag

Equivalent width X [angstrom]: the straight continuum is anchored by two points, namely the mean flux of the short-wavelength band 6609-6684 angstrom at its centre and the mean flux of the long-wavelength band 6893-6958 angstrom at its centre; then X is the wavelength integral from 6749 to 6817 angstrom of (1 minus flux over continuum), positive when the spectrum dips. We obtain 8.56 angstrom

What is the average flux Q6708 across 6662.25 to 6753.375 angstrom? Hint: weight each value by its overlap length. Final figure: 22.3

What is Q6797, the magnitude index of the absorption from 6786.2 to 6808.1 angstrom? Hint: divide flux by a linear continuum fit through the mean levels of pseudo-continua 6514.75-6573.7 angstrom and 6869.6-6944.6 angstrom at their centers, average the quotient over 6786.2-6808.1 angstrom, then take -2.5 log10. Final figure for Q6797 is 0.16 mag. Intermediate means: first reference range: 26.2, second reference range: 22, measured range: 20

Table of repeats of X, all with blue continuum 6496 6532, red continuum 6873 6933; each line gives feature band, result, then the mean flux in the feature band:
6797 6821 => 1.7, 21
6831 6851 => 1.2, 20.9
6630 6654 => 0.6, 23.9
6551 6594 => -0.9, 25.8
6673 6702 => 1.5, 22.7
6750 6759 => 1.1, 20.3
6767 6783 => 1.3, 21.1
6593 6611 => -0.5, 25.7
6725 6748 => 1.8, 21.6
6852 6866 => 2.2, 18.6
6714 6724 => 1.0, 21.2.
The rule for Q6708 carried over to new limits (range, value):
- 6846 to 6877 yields 19.4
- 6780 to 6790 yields 20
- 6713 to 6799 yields 20.9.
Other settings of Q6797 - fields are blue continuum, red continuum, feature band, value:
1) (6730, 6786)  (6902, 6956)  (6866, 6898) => 0.10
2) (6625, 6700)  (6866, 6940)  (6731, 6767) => 0.08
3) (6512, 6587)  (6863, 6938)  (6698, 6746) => 0.10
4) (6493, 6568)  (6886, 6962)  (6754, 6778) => 0.17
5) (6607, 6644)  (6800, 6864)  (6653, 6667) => 0.05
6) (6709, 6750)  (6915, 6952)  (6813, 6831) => 0.11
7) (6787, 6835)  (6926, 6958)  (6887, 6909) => 0.11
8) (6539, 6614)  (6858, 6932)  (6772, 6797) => 0.11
